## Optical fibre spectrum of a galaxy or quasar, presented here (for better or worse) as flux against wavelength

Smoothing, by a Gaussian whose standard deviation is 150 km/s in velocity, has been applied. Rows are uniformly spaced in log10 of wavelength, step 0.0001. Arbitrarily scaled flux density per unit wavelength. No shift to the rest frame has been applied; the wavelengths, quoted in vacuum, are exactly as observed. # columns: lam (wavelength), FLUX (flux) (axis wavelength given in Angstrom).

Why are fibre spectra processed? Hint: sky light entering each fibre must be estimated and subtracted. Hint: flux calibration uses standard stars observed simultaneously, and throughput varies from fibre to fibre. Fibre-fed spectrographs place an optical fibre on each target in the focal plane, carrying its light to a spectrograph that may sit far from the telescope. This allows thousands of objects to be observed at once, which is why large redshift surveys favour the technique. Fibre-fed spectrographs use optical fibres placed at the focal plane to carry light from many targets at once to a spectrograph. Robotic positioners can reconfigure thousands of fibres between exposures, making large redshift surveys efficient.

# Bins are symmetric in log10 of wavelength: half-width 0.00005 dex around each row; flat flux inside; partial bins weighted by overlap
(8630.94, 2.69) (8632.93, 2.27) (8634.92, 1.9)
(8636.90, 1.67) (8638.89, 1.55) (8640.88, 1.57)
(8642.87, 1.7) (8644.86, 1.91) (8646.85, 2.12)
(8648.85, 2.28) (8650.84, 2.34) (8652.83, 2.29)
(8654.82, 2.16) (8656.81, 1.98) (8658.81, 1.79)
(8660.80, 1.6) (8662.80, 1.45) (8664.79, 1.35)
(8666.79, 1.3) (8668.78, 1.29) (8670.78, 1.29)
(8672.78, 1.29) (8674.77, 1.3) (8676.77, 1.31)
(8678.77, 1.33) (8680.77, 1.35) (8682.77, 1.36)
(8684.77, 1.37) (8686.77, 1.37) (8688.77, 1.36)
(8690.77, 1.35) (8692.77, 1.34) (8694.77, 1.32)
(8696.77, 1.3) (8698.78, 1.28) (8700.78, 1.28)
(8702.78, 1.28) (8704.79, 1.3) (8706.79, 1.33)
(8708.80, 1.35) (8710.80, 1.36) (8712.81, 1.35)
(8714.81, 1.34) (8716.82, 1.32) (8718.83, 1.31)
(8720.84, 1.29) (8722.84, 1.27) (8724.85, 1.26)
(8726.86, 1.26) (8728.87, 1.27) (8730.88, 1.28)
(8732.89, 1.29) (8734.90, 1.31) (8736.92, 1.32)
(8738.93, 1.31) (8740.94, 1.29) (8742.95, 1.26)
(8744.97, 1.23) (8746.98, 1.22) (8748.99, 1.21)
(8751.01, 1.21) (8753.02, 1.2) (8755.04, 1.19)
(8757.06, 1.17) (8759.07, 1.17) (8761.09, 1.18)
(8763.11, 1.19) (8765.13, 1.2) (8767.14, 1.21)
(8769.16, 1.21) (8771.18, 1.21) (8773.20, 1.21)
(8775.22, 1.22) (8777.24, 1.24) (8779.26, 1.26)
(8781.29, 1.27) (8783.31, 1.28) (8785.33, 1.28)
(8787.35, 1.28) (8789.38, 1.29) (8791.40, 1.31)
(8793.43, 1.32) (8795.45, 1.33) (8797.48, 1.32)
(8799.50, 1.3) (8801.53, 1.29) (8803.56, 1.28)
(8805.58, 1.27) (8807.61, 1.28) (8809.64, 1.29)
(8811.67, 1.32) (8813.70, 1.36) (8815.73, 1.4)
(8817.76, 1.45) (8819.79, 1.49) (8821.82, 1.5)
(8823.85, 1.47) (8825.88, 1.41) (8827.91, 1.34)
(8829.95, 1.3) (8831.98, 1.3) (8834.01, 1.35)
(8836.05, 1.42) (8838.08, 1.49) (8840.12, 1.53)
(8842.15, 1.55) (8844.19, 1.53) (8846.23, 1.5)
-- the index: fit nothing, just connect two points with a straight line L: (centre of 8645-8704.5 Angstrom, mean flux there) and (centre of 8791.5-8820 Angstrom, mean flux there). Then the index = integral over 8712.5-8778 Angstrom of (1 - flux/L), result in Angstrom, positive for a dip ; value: 8.16 Angstrom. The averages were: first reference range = 1.53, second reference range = 1.33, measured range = 1.25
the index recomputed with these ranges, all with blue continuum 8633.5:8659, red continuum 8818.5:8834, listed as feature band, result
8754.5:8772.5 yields 4.52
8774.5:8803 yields 4.30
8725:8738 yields 3.11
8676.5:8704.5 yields 7.53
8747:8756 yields 2.35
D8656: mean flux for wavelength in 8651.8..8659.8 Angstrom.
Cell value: 2.06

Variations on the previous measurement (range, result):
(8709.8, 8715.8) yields 1.35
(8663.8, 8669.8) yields 1.31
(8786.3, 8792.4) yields 1.29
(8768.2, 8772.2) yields 1.21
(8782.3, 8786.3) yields 1.28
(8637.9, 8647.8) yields 1.77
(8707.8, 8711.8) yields 1.36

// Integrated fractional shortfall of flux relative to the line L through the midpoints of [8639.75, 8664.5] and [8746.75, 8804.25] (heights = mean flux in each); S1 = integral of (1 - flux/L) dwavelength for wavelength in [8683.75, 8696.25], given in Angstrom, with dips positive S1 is 2.6 Angstrom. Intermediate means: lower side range 1.91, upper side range 1.24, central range 1.35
